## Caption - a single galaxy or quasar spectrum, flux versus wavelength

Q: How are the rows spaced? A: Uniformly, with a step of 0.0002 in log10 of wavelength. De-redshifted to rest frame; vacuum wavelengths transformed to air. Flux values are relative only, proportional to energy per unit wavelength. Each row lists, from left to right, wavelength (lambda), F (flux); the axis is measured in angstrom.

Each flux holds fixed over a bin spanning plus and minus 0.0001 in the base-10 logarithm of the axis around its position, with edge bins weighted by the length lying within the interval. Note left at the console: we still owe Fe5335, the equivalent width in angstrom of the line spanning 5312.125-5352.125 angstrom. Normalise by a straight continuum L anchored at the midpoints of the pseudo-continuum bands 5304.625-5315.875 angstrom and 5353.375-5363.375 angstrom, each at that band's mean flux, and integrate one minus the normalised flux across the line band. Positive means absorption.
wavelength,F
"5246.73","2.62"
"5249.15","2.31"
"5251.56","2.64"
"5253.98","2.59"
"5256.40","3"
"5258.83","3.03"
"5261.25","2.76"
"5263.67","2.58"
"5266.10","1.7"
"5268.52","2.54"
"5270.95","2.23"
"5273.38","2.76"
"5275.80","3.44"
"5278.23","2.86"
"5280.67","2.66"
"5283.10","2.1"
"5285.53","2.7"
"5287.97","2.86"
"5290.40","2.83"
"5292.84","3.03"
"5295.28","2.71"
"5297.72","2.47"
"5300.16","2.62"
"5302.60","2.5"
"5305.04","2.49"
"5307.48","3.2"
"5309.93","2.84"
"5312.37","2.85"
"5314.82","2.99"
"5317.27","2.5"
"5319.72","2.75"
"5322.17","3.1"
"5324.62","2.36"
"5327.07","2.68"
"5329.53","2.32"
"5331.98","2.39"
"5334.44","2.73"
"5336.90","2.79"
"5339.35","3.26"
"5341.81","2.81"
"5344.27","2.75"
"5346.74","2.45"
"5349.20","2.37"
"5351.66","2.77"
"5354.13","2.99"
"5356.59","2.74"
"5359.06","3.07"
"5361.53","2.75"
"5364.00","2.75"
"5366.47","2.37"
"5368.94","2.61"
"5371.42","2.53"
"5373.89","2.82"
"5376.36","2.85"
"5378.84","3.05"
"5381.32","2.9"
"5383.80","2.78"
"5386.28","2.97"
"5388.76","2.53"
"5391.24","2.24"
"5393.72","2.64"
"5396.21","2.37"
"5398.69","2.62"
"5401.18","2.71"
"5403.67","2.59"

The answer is 2.7 angstrom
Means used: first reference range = 2.9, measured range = 2.69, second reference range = 2.87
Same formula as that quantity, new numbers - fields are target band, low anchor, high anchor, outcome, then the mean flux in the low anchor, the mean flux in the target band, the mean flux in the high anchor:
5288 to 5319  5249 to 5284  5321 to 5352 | -1.24 angstrom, 2.63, 2.76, 2.67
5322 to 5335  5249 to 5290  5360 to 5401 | 0.55 angstrom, 2.65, 2.55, 2.68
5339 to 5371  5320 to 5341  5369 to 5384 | 0.40 angstrom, 2.71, 2.72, 2.81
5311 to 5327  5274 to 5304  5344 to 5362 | -0.12 angstrom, 2.73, 2.75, 2.73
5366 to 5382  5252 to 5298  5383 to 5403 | -0.79 angstrom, 2.68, 2.74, 2.6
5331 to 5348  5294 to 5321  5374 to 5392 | 0.01 angstrom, 2.72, 2.74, 2.78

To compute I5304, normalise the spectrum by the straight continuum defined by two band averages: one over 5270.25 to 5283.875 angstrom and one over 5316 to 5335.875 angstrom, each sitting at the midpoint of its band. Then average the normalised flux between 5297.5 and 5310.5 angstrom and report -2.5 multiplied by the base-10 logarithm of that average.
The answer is -0.02 mag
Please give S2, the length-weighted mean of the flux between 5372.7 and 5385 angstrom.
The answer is 2.88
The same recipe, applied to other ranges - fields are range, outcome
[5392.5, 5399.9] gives 2.54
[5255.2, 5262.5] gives 2.93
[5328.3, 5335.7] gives 2.48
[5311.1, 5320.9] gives 2.77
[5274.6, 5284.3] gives 2.76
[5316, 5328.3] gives 2.68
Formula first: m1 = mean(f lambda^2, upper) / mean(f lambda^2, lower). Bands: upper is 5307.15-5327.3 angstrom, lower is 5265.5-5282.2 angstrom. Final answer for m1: 1.08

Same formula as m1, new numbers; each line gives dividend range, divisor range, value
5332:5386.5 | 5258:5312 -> 1.06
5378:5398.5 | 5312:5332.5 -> 1.03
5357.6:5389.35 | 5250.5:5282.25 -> 1.08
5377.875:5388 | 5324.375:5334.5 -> 1.19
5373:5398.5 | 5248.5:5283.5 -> 1.08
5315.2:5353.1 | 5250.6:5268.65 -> 1.06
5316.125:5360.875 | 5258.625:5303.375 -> 1.05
